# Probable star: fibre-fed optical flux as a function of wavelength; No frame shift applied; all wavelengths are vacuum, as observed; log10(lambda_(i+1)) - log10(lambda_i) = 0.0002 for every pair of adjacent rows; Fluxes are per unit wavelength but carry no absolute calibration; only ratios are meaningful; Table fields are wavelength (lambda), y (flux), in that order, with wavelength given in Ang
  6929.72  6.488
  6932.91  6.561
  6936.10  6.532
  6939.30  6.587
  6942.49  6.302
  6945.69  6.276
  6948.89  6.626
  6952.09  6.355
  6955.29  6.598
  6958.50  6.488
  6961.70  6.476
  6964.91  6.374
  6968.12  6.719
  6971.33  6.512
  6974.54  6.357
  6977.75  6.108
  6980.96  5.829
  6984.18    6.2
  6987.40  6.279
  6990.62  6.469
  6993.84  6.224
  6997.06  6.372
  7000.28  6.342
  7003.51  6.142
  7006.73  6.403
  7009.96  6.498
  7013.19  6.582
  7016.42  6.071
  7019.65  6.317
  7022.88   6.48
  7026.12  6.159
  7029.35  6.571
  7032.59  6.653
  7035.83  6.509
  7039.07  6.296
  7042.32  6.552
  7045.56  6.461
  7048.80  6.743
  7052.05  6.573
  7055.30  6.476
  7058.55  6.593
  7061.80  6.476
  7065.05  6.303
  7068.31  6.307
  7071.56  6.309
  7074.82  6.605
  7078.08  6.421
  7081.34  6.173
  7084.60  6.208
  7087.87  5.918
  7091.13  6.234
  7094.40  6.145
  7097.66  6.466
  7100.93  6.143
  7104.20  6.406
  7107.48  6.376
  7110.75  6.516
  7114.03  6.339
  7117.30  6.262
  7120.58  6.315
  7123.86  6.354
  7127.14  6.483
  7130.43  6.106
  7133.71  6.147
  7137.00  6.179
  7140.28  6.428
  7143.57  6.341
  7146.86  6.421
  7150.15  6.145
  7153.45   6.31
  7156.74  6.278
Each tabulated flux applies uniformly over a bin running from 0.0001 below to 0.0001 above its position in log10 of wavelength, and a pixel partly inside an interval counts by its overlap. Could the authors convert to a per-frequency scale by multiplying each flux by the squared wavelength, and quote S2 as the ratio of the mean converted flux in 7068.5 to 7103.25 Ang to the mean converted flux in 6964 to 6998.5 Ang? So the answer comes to 1.02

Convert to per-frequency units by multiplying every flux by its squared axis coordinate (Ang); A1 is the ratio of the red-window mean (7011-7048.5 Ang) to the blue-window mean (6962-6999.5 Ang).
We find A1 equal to 1.0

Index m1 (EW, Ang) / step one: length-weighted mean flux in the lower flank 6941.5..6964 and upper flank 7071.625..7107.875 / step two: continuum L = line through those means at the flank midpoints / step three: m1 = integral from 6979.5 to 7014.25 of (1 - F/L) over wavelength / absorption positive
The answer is 0.49 Ang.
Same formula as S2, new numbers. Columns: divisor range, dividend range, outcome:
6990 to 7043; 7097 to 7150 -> 1.02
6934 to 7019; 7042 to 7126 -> 1.03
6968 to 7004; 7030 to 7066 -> 1.06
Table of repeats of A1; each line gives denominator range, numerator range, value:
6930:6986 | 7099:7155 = 1.03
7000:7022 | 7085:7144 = 1.02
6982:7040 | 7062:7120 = 1.01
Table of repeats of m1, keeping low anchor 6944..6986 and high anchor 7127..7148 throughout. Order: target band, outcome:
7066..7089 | 0.1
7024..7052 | -0.7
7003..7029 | 0.0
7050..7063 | -0.4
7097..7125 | -0.2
